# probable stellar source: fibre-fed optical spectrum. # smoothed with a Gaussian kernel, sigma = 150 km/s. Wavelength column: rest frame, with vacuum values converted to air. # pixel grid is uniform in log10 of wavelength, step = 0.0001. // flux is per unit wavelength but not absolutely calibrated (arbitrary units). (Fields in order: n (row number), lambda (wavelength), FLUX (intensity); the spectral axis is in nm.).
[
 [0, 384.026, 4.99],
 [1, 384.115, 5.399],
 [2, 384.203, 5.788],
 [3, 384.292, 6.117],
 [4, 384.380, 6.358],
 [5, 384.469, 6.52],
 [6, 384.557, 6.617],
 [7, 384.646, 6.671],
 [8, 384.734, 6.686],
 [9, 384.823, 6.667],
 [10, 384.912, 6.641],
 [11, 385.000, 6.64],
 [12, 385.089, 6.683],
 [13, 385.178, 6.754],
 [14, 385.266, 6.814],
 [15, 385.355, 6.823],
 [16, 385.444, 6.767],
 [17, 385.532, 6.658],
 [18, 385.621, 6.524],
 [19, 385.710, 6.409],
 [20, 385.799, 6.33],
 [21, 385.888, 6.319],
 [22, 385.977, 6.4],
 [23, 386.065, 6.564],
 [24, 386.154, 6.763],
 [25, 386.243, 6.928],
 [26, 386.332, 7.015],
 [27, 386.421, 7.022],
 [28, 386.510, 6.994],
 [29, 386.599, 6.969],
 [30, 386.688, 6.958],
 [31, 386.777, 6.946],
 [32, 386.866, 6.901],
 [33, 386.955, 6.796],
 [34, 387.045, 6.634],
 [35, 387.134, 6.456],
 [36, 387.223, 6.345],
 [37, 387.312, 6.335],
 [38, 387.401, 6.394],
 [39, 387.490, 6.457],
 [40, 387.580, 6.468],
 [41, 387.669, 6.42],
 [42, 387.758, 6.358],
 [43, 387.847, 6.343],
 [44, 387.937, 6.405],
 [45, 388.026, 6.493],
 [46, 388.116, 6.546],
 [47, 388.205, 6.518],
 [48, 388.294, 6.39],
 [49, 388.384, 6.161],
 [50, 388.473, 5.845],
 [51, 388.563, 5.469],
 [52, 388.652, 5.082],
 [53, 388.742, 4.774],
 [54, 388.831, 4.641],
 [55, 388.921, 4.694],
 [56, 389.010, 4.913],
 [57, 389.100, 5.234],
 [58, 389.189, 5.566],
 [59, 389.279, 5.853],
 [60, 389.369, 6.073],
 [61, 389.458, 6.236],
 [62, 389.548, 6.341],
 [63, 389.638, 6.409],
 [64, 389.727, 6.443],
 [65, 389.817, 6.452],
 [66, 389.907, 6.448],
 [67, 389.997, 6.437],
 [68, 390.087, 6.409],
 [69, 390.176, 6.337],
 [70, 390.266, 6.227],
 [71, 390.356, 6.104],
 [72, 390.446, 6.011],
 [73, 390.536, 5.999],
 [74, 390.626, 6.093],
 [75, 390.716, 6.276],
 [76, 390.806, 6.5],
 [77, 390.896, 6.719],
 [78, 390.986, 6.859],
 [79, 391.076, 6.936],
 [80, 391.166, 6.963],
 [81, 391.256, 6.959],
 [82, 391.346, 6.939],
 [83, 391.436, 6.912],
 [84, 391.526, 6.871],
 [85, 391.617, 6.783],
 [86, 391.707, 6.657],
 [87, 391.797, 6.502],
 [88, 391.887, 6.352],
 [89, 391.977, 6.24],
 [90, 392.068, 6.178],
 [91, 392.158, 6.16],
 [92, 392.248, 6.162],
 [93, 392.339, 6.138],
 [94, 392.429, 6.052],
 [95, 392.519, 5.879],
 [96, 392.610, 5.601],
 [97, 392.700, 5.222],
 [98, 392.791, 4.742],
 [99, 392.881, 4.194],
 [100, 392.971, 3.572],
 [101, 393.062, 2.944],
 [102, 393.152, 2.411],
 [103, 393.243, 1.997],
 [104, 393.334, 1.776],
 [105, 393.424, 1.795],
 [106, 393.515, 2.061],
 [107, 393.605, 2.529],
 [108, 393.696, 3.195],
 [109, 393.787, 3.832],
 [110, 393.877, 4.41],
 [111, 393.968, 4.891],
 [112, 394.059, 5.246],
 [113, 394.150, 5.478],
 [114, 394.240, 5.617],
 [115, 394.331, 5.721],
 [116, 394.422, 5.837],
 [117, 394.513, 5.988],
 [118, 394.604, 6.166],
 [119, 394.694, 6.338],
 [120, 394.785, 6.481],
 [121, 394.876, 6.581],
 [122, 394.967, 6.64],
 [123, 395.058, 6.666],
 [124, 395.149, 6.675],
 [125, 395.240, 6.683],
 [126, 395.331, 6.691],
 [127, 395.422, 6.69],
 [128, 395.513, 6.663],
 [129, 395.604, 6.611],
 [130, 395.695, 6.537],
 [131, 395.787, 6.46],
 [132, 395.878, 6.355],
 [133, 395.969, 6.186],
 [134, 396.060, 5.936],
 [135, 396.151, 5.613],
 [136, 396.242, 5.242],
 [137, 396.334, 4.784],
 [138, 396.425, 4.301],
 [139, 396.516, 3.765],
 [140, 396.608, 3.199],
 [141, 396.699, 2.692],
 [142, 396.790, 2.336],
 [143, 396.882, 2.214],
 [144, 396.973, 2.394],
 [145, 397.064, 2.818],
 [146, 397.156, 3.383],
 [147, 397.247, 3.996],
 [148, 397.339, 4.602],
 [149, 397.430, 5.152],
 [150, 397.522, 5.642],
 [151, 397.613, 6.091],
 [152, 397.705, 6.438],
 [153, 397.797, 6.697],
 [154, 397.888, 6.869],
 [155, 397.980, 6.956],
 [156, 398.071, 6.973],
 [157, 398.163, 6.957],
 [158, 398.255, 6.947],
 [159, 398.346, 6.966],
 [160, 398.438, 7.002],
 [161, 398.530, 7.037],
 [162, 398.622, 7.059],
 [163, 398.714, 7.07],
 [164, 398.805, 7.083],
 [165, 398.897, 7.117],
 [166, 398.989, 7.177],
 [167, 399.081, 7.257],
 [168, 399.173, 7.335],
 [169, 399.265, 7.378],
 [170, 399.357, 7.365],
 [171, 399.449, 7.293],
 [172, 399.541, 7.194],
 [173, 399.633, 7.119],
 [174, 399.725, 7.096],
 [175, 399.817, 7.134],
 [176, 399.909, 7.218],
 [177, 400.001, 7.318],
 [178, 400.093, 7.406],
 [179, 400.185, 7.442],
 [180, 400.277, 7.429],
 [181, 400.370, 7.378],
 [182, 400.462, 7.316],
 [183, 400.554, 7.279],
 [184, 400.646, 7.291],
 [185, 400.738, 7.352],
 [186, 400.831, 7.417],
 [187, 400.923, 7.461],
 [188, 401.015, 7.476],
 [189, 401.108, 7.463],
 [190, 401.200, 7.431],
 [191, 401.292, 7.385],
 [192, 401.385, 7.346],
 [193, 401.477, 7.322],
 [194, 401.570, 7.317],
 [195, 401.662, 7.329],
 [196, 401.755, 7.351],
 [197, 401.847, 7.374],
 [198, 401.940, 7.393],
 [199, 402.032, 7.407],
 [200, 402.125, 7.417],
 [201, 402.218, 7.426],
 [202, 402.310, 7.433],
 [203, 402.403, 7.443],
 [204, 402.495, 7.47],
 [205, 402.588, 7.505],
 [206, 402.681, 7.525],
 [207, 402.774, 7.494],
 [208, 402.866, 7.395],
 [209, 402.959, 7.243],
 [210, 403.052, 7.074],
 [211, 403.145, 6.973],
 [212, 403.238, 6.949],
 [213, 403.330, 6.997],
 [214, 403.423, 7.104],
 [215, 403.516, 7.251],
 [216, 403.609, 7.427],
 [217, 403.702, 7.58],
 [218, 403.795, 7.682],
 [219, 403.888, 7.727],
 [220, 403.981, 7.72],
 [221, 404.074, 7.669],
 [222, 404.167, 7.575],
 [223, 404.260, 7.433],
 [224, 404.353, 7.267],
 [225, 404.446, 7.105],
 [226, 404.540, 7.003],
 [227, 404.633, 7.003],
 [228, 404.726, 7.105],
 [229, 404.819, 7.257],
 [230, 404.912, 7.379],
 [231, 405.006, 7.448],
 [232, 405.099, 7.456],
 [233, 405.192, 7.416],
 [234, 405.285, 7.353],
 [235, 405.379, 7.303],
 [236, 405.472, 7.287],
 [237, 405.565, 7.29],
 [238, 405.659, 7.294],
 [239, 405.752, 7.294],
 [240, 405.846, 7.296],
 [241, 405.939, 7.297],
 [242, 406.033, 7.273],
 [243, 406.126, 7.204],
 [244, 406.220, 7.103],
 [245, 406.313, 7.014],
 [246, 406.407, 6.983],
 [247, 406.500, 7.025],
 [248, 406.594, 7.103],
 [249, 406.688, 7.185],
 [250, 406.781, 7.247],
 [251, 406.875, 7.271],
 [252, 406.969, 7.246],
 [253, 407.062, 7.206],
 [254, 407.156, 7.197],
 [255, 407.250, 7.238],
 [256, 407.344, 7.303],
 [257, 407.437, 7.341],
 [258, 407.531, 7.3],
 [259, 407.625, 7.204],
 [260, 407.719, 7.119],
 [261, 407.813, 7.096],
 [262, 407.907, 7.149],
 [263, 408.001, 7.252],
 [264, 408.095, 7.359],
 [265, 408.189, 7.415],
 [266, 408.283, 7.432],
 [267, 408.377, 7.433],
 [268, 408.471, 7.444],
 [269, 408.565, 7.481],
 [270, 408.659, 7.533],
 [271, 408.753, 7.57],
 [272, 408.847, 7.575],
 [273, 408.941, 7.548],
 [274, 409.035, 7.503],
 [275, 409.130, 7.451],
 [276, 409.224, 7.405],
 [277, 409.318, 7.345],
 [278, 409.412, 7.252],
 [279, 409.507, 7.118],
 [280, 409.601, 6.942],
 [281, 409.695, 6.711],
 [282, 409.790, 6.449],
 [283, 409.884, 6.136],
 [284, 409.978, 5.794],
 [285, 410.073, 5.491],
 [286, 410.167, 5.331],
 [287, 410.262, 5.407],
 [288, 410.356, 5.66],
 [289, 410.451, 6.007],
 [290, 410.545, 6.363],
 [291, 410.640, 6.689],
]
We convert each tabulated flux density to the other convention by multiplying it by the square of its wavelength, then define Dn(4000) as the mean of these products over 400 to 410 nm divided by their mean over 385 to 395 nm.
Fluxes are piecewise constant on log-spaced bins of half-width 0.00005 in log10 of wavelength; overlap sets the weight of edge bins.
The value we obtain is 1.3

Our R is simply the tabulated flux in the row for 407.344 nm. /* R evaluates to 7.303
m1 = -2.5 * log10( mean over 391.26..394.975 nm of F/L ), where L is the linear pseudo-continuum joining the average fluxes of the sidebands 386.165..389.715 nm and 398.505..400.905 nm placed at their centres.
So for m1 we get 0.28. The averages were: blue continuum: 6.22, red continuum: 7.26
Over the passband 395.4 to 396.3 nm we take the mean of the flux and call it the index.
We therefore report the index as 6.2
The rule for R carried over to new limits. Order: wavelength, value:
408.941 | 7.548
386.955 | 6.796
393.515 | 2.061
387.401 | 6.394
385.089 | 6.683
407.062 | 7.206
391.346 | 6.939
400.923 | 7.461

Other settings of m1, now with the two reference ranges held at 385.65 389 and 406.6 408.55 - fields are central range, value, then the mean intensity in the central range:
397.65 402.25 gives -0.05 mag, 7.22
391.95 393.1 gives 0.23 mag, 5.31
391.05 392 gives -0.04 mag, 6.75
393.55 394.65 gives 0.33 mag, 4.89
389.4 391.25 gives 0.01 mag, 6.42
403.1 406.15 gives -0.03 mag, 7.32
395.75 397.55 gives 0.48 mag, 4.33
